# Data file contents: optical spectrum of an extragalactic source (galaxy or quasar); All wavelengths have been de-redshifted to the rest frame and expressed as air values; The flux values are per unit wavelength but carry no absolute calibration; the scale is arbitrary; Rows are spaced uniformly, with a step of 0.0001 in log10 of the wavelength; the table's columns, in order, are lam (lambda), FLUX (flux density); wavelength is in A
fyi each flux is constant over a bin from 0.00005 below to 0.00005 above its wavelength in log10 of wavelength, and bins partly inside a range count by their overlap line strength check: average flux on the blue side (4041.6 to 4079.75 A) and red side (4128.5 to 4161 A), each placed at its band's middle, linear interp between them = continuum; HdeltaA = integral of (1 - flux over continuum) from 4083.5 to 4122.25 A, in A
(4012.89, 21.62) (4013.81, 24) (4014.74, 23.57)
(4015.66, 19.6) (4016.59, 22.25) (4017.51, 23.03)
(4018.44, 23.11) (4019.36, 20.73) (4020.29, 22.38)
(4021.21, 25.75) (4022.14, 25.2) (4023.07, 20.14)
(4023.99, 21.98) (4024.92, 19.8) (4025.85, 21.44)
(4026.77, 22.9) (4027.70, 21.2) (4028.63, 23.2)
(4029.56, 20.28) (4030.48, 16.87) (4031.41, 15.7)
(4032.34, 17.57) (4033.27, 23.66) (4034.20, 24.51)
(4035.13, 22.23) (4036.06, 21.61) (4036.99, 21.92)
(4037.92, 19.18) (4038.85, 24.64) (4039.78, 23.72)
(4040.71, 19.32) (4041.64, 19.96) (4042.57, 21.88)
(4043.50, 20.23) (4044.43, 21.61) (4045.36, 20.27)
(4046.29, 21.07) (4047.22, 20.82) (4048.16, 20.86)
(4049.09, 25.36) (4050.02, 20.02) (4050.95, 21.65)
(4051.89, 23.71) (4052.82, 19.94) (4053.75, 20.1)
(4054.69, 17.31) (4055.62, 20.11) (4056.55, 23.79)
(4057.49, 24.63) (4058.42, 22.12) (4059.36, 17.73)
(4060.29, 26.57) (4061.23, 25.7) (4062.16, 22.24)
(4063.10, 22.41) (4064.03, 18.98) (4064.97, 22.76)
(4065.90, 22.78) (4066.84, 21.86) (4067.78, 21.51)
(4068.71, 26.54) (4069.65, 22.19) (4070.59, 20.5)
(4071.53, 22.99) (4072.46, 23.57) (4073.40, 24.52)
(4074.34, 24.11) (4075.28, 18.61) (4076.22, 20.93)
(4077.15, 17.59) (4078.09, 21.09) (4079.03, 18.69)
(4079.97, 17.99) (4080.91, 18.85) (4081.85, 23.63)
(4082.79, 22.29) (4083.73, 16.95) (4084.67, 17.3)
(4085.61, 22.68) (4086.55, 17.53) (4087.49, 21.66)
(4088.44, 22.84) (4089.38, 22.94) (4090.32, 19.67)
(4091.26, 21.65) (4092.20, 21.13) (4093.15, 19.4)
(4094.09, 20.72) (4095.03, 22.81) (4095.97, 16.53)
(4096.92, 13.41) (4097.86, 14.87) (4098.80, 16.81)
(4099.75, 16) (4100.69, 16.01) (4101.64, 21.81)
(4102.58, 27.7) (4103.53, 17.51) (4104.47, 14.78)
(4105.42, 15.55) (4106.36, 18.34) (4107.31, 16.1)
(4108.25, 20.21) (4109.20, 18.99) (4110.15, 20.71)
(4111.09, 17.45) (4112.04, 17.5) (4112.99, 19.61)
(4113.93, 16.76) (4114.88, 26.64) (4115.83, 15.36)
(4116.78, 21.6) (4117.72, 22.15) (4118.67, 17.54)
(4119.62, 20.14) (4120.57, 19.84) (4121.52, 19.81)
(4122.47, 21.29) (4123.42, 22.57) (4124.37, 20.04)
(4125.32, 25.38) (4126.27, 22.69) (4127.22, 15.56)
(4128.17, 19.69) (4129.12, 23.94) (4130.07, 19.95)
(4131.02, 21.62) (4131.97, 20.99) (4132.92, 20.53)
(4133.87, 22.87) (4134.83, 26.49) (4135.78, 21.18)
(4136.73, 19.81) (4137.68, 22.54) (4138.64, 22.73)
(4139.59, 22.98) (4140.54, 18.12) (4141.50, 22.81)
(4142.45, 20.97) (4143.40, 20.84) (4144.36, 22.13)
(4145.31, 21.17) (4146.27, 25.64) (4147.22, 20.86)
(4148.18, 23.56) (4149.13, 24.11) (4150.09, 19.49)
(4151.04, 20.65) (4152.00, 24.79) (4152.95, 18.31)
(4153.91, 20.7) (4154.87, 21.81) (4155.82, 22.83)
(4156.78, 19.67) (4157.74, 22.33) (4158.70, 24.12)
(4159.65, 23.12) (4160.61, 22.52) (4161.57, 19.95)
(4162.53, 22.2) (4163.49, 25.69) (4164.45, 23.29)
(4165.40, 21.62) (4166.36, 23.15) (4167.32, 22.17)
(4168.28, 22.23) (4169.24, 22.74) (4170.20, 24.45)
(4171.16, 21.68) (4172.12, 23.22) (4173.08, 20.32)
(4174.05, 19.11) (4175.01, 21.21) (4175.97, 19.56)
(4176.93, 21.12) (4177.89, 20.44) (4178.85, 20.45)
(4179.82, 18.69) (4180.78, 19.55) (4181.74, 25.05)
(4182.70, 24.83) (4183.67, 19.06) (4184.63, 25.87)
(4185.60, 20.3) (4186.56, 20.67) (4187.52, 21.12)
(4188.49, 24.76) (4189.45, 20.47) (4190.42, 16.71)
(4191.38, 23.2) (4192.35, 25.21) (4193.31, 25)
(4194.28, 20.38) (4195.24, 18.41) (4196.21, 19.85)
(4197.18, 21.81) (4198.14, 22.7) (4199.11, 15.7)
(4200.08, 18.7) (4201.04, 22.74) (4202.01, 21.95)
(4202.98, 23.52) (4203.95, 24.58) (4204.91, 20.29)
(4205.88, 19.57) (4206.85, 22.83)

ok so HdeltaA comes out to 4.6 A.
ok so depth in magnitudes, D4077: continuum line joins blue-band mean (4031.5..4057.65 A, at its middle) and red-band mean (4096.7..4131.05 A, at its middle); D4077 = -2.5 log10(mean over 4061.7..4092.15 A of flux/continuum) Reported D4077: -0.042 mag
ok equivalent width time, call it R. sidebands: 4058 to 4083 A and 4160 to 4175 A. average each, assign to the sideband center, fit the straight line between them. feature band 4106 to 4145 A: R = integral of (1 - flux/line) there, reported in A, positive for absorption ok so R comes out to 2.48 A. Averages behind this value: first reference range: 21.8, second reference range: 22.3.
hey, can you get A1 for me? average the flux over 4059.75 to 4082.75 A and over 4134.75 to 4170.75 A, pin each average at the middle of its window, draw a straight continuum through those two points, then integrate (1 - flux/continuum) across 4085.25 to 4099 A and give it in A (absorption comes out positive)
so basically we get 1.5 A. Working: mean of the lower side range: 21.9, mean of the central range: 19.7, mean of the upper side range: 22.2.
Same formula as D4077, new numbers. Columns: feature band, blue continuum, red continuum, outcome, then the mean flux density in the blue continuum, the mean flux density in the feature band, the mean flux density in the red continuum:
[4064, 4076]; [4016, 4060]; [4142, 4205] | -0.046 mag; 21.4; 22.5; 21.8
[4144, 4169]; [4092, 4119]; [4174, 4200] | -0.102 mag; 18.7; 22.2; 21.2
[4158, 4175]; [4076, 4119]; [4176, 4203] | -0.081 mag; 19.3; 22.4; 21.3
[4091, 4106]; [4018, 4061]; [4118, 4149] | 0.163 mag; 21.5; 18.5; 21.5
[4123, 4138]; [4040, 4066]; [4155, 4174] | 0.027 mag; 21.6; 21.6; 22.4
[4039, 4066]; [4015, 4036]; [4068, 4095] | -0.018 mag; 21.5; 21.7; 21.1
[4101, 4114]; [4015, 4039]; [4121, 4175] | 0.158 mag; 21.5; 18.8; 21.9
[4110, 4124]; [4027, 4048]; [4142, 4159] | 0.088 mag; 21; 19.9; 21.9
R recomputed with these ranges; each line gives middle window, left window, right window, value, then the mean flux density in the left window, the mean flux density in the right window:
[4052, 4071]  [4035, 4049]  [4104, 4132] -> -1.0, 21.4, 19.7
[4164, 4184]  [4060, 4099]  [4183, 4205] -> -0.2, 20.9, 21.5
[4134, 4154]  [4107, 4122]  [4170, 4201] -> -1.7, 19.4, 21.2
